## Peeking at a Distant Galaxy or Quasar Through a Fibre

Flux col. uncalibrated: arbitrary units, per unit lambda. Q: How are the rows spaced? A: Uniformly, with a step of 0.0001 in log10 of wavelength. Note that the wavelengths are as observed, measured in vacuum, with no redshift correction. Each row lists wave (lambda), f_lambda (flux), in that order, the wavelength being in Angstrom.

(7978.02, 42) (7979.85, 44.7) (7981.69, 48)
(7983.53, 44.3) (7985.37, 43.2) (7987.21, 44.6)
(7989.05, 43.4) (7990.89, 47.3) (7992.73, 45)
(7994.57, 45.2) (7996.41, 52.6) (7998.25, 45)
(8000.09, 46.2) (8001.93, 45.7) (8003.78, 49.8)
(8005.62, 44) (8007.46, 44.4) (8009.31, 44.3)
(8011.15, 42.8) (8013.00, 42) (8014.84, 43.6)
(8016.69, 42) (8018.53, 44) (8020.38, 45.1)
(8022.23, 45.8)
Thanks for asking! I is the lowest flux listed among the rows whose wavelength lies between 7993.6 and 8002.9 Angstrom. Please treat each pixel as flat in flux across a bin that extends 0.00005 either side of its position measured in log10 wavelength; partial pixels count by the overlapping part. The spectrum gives 45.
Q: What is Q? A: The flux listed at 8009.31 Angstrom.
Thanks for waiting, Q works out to 44.3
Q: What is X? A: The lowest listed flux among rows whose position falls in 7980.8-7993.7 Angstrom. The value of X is 43.2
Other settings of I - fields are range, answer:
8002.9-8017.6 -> 42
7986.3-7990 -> 43.4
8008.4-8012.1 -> 42.8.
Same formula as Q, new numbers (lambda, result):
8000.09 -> 46.2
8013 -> 42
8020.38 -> 45.1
